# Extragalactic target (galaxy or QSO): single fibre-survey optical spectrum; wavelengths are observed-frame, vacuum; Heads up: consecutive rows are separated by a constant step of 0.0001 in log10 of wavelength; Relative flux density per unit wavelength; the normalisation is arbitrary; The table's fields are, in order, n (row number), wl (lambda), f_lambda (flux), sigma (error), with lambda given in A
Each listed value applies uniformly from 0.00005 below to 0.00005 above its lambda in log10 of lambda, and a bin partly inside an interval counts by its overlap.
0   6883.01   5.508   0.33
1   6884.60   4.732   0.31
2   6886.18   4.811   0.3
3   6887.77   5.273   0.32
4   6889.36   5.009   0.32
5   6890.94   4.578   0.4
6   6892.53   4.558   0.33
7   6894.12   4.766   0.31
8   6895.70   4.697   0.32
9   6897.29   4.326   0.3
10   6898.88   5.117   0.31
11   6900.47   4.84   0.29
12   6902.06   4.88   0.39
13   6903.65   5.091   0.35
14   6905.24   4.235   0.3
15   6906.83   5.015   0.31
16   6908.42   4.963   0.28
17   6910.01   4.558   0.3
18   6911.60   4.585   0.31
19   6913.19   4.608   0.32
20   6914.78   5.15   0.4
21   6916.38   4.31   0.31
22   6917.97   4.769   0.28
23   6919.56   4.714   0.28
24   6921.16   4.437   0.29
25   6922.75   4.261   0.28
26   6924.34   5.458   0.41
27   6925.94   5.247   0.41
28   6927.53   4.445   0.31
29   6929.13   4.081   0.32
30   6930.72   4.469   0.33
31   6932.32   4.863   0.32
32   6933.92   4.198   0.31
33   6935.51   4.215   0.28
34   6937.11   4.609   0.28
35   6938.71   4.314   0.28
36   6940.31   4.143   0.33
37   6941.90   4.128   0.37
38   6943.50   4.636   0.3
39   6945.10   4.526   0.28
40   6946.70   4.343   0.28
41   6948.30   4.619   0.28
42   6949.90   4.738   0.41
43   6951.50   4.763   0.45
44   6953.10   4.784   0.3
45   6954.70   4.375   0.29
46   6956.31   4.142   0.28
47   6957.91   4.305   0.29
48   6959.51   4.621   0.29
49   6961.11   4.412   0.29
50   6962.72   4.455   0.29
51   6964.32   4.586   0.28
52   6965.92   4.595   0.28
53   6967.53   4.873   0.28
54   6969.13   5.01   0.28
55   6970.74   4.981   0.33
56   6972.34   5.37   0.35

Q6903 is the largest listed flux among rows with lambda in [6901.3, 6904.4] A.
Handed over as 5.091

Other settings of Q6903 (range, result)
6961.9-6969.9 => 5.01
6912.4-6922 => 5.15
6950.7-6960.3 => 4.784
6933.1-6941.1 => 4.609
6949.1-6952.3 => 4.763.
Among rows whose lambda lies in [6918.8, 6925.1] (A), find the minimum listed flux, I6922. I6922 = 4.261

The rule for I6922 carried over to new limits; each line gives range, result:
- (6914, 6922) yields 4.31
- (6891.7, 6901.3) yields 4.326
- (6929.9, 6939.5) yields 4.198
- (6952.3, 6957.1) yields 4.142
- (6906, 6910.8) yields 4.558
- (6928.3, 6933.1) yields 4.081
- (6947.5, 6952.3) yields 4.619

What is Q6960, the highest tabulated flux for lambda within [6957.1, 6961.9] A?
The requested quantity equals 4.621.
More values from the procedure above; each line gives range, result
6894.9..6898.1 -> 4.697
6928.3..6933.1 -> 4.863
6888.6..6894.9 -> 5.009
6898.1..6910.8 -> 5.117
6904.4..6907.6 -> 5.015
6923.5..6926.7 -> 5.458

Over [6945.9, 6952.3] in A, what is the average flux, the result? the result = 4.62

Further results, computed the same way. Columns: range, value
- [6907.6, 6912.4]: 4.71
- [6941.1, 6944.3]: 4.39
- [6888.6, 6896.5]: 4.72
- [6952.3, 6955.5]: 4.58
